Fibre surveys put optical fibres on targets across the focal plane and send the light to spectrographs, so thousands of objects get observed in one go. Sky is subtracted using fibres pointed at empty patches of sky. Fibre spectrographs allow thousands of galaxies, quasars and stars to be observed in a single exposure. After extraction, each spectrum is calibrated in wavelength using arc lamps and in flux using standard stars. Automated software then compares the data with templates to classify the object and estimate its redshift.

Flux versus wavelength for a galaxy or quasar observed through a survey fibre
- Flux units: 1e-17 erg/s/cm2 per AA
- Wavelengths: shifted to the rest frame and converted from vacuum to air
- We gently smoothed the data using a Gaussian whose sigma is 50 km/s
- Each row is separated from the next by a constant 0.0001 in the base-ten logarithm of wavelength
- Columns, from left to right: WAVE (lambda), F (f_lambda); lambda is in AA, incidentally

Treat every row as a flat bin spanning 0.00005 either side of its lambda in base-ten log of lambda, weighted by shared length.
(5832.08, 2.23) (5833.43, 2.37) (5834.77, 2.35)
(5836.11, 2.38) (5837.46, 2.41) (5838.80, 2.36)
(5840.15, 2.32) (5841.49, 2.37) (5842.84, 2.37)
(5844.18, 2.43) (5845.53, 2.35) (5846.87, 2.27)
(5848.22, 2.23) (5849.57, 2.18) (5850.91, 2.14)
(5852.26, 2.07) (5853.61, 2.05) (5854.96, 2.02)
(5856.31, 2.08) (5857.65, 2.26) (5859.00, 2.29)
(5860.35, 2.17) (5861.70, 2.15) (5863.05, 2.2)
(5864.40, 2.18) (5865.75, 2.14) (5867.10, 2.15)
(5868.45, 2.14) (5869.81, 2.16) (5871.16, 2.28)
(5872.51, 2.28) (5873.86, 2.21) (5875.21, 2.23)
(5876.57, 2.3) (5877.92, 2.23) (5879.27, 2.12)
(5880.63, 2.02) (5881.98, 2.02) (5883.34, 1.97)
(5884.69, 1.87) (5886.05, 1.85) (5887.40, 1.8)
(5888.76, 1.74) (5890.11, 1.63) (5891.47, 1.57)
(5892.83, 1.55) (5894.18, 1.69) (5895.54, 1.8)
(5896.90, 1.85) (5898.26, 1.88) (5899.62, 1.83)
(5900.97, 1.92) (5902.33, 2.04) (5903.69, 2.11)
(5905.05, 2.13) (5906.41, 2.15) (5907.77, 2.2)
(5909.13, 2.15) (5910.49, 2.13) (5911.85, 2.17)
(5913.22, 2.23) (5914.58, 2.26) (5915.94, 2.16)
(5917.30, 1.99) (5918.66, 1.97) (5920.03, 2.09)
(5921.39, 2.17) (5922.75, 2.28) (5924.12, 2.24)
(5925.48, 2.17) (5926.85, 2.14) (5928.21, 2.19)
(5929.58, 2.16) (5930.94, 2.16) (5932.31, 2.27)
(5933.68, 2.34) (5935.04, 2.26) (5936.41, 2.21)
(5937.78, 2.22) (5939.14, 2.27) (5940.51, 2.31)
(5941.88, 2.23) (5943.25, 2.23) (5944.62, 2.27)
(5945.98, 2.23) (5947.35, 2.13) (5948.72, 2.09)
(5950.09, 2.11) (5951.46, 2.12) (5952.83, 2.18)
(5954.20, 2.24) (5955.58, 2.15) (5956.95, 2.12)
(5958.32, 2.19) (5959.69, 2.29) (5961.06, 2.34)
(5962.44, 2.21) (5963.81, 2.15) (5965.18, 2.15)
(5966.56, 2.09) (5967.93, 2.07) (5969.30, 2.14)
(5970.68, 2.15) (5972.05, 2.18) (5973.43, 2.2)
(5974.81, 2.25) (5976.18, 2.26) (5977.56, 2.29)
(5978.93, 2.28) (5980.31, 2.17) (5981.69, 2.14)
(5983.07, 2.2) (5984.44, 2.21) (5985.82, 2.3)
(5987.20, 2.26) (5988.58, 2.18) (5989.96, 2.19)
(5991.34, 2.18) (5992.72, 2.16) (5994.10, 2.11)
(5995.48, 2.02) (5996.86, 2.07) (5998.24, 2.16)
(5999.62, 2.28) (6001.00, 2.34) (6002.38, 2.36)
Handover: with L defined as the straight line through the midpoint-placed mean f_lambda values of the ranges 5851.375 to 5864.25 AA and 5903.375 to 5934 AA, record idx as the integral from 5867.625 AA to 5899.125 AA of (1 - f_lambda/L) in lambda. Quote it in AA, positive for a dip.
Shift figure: 2.8 AA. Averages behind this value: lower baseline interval 2.14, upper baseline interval 2.17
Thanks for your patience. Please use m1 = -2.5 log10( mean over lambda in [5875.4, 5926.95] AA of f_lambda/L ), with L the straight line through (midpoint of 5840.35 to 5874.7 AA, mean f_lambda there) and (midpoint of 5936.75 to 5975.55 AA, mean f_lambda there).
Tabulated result 0.10 mag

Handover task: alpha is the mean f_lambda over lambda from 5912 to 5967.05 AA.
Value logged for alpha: 2.19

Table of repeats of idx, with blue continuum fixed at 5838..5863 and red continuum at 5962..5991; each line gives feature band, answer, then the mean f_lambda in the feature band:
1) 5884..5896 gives 2.7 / 1.72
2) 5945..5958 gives 0.3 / 2.16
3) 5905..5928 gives 0.6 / 2.16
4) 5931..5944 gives -0.3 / 2.25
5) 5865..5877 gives 0.1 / 2.21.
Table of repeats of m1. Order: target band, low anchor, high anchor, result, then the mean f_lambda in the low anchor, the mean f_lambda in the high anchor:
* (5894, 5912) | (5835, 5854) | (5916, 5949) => 0.11 mag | 2.29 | 2.19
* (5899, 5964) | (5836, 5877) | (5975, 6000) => 0.02 mag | 2.23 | 2.19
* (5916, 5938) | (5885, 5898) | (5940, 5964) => -0.09 mag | 1.73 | 2.2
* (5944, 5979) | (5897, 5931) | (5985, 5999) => -0.02 mag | 2.11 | 2.16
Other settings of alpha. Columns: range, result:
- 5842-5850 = 2.31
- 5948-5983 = 2.18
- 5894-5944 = 2.13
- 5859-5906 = 2.01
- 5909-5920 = 2.13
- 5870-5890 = 2.06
